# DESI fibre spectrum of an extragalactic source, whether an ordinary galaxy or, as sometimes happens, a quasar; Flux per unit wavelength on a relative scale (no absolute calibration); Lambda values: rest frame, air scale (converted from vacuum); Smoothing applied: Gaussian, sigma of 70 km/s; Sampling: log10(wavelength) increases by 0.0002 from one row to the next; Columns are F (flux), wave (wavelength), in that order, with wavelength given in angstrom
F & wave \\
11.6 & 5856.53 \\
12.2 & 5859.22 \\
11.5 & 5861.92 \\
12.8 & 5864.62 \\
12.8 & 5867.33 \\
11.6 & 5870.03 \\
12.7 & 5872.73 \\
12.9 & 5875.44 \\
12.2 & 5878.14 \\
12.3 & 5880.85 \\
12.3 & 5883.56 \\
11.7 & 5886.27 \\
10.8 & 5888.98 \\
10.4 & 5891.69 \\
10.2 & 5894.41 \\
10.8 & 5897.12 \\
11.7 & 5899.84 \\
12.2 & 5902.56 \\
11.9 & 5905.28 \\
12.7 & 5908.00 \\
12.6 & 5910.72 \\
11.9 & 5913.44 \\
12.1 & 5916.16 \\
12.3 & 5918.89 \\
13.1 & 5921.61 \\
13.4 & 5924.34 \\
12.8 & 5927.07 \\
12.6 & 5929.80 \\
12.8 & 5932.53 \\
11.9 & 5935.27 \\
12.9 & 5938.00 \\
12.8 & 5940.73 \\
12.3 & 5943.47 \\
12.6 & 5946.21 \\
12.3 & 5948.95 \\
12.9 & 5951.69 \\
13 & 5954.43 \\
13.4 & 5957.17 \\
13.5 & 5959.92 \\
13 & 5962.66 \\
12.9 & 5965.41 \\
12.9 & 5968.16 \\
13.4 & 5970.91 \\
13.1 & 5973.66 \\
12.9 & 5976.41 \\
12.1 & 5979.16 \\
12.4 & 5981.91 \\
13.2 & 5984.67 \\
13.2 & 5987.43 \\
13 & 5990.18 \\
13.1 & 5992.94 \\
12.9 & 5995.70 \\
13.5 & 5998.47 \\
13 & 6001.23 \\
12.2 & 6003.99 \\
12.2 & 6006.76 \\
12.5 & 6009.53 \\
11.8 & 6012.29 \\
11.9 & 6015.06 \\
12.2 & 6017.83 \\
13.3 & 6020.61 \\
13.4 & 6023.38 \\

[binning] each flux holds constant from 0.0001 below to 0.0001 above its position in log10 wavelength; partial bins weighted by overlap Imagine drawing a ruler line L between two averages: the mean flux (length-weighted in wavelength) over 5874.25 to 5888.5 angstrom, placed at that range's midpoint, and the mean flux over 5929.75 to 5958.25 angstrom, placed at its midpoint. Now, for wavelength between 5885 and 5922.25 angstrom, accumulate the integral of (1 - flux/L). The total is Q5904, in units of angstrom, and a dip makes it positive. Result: 1.9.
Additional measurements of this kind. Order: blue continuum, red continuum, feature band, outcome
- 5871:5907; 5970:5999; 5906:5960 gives -1.7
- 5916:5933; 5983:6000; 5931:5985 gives 0.6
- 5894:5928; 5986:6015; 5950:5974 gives -1.2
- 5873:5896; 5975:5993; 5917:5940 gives -1.0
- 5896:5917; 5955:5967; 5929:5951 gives 0.3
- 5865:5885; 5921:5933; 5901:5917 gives 0.7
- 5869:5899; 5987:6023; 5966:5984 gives -0.6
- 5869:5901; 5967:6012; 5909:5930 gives -1.0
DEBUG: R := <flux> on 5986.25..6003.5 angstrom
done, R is 13.1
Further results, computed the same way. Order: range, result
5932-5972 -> 12.8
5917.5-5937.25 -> 12.7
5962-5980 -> 12.9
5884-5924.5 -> 11.8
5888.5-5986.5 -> 12.5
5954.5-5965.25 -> 13.2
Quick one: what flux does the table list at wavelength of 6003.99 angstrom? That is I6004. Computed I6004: 12.2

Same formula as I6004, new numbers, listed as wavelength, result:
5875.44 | 12.9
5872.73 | 12.7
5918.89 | 12.3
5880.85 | 12.3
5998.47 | 13.5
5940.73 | 12.8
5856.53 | 11.6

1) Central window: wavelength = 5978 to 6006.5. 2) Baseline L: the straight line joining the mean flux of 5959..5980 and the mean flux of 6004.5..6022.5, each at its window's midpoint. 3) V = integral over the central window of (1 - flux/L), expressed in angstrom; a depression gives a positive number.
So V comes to -0.4 angstrom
